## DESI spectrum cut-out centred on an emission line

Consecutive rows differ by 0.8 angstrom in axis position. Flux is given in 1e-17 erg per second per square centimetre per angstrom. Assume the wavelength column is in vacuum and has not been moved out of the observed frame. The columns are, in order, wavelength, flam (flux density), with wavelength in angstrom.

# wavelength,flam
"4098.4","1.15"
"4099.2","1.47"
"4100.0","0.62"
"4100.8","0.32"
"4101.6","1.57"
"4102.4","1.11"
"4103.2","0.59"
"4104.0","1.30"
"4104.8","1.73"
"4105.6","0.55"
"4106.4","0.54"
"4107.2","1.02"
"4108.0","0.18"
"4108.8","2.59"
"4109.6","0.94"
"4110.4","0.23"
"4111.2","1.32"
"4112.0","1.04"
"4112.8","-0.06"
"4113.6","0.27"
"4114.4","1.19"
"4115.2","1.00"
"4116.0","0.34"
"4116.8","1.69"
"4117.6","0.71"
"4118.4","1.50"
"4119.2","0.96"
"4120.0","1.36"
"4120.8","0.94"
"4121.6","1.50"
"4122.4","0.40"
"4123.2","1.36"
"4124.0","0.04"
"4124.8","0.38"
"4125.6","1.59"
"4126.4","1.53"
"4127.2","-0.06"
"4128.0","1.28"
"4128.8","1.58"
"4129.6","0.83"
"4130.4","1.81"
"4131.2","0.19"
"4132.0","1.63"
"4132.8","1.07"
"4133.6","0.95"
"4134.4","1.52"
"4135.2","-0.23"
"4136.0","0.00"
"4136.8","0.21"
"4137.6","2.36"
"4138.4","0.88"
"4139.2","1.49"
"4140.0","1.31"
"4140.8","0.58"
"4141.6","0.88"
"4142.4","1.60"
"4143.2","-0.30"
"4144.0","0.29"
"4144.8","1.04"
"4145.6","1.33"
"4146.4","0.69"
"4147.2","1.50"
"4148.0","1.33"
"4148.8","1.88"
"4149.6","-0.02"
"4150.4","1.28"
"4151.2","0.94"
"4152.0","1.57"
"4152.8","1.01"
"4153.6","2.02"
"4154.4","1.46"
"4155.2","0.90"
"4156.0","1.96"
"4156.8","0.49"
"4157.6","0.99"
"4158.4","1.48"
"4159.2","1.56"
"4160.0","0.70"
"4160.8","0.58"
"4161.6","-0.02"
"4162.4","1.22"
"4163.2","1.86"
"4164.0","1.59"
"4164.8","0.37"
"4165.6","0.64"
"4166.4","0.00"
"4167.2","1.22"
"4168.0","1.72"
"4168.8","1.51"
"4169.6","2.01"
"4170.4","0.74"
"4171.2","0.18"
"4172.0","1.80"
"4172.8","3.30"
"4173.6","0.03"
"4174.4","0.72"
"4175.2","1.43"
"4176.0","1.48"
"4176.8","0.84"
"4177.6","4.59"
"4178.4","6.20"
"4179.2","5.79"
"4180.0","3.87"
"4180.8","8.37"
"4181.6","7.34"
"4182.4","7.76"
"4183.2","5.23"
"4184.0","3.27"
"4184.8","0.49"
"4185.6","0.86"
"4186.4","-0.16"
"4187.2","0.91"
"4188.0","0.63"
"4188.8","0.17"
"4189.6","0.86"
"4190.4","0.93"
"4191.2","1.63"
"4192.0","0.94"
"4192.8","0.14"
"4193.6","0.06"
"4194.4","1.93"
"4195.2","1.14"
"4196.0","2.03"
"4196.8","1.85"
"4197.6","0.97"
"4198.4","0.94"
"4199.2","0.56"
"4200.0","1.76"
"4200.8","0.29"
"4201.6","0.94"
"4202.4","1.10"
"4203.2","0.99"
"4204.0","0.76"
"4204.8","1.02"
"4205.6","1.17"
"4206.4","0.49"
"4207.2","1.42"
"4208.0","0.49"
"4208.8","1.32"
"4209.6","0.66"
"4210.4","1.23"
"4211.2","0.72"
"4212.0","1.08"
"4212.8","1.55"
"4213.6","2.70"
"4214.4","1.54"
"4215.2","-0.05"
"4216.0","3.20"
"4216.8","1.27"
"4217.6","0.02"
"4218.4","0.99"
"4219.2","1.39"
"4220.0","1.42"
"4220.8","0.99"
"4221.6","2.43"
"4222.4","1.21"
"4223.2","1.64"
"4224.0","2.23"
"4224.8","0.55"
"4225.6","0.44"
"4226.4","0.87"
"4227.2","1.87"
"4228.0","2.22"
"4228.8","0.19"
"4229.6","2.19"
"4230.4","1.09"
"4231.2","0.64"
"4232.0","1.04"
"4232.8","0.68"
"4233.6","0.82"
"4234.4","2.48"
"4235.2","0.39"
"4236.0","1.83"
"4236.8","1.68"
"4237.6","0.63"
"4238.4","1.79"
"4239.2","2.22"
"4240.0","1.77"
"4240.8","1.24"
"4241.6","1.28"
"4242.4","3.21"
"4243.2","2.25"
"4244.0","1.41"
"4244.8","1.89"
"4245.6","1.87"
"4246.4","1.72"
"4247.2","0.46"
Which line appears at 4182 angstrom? [O II]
